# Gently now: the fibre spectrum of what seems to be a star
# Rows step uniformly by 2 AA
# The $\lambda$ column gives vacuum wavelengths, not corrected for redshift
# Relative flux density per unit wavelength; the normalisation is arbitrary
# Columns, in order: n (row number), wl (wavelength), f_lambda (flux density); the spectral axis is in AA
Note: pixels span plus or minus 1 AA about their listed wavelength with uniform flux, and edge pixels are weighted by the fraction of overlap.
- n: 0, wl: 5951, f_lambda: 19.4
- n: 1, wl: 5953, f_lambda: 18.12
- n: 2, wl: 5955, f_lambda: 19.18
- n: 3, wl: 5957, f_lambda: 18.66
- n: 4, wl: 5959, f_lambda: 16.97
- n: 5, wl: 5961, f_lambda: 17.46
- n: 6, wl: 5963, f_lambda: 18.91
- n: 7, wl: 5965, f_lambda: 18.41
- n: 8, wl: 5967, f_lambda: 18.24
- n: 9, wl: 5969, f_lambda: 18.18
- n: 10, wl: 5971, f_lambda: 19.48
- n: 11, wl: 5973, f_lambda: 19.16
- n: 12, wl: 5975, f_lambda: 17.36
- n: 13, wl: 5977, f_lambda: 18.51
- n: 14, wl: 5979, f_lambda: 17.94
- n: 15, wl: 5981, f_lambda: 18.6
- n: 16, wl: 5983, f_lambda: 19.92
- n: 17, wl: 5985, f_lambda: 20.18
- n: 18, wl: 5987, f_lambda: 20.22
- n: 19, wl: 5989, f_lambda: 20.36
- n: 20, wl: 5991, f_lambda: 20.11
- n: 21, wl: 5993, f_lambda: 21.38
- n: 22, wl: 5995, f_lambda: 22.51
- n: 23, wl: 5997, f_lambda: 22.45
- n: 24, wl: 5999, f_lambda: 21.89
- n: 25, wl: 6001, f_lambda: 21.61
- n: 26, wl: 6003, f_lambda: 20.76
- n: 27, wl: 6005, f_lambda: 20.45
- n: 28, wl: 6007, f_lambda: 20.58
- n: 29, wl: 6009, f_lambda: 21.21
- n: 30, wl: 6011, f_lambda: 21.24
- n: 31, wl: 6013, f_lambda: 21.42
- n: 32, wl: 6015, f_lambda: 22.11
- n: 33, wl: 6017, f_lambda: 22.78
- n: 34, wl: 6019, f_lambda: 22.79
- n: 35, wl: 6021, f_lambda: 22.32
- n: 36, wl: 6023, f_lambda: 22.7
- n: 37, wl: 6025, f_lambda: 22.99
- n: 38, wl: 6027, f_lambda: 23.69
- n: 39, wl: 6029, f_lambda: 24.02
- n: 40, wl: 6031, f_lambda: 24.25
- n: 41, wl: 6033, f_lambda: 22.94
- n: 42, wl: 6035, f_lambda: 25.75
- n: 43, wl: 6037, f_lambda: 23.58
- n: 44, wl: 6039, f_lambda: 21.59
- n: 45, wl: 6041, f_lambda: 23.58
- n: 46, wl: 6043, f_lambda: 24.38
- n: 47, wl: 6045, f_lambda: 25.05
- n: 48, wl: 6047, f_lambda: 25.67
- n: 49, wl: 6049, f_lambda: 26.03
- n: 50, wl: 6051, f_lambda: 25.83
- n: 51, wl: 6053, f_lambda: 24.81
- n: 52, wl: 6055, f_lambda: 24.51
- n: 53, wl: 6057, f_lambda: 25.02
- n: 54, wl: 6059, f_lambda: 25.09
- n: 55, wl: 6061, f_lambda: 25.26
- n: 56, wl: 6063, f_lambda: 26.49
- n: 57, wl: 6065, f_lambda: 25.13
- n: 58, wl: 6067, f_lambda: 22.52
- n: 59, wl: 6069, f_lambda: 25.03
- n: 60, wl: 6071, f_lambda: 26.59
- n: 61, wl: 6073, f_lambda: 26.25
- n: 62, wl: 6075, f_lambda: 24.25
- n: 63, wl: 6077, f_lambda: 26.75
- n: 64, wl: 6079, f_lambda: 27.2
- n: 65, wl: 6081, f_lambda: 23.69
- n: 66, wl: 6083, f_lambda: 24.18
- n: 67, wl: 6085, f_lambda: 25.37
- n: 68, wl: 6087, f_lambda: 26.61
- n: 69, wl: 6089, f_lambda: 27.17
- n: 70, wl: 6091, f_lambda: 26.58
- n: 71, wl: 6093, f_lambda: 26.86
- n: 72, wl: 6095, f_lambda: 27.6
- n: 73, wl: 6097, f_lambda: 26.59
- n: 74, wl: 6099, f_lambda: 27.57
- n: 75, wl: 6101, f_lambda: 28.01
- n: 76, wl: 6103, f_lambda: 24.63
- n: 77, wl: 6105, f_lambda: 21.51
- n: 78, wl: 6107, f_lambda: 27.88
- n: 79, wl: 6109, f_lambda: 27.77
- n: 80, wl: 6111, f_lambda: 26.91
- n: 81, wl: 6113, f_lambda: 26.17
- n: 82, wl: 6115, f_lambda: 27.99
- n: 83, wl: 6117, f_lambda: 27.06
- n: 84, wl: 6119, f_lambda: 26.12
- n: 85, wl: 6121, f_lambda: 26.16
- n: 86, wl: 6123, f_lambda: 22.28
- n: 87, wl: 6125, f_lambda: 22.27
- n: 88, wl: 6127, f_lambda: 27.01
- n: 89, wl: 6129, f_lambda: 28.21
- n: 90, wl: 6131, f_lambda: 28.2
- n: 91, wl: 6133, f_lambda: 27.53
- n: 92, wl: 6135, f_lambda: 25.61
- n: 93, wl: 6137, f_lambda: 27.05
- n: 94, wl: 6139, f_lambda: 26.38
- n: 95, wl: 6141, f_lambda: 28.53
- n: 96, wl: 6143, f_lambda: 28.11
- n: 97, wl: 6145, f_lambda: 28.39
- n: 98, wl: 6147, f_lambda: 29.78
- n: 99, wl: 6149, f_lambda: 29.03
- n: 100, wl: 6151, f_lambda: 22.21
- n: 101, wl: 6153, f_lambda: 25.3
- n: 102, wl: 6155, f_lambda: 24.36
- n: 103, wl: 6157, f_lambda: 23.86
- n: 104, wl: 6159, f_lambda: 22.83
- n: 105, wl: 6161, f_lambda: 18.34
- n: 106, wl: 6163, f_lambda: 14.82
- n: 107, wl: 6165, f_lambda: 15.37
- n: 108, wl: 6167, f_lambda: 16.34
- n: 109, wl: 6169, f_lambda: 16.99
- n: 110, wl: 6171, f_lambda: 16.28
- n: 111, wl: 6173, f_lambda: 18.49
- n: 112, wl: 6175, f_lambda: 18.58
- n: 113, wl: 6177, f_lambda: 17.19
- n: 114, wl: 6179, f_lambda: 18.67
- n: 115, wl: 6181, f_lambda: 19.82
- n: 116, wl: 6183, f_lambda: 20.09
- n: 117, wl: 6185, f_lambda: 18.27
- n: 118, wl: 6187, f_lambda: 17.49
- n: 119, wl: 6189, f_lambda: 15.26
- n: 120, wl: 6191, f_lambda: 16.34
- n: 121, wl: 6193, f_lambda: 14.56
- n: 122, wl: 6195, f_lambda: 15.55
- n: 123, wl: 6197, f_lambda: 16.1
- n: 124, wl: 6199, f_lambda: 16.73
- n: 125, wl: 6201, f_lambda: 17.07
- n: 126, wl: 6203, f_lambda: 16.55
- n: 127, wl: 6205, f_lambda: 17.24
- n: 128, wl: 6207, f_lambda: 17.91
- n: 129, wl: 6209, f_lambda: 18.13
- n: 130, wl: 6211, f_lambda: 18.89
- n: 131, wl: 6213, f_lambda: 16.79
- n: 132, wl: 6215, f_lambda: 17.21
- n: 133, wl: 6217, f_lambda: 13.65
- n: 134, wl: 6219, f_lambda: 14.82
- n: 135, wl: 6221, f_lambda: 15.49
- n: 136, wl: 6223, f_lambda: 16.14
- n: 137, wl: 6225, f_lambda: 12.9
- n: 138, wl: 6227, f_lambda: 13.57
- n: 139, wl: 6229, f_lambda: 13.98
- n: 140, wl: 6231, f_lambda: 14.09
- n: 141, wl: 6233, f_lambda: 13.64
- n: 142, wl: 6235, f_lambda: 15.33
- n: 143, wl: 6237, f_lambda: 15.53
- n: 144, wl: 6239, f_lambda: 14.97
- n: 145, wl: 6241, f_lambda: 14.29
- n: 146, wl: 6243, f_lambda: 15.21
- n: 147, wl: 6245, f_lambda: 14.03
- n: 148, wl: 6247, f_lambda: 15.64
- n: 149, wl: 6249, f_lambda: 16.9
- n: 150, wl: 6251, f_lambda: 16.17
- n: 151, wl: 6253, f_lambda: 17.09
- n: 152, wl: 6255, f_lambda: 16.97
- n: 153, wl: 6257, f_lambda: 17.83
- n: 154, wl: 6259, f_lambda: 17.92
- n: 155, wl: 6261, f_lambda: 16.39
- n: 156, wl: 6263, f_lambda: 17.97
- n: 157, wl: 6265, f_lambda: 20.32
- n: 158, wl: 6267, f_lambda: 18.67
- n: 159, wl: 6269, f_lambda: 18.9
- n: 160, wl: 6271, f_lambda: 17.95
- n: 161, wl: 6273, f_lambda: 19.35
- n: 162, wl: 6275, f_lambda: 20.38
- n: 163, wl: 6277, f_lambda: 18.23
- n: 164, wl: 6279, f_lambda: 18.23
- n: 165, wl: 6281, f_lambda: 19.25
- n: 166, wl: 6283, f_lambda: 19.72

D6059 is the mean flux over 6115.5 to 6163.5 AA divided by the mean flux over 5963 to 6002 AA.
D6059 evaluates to 1.3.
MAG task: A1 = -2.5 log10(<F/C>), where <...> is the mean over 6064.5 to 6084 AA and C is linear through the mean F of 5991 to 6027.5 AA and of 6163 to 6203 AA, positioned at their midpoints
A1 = -0.25 mag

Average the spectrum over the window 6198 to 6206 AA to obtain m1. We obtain 16.9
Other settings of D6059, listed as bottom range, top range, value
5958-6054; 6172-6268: 0.77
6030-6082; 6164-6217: 0.69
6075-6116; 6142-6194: 0.77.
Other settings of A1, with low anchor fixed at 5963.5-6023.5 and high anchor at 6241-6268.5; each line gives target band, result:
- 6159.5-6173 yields 0.09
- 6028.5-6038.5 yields -0.20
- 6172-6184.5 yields -0.05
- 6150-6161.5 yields -0.25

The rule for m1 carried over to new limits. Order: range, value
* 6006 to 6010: 20.9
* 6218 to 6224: 15.5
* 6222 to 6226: 14.5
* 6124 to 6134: 26.6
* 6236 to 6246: 14.8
